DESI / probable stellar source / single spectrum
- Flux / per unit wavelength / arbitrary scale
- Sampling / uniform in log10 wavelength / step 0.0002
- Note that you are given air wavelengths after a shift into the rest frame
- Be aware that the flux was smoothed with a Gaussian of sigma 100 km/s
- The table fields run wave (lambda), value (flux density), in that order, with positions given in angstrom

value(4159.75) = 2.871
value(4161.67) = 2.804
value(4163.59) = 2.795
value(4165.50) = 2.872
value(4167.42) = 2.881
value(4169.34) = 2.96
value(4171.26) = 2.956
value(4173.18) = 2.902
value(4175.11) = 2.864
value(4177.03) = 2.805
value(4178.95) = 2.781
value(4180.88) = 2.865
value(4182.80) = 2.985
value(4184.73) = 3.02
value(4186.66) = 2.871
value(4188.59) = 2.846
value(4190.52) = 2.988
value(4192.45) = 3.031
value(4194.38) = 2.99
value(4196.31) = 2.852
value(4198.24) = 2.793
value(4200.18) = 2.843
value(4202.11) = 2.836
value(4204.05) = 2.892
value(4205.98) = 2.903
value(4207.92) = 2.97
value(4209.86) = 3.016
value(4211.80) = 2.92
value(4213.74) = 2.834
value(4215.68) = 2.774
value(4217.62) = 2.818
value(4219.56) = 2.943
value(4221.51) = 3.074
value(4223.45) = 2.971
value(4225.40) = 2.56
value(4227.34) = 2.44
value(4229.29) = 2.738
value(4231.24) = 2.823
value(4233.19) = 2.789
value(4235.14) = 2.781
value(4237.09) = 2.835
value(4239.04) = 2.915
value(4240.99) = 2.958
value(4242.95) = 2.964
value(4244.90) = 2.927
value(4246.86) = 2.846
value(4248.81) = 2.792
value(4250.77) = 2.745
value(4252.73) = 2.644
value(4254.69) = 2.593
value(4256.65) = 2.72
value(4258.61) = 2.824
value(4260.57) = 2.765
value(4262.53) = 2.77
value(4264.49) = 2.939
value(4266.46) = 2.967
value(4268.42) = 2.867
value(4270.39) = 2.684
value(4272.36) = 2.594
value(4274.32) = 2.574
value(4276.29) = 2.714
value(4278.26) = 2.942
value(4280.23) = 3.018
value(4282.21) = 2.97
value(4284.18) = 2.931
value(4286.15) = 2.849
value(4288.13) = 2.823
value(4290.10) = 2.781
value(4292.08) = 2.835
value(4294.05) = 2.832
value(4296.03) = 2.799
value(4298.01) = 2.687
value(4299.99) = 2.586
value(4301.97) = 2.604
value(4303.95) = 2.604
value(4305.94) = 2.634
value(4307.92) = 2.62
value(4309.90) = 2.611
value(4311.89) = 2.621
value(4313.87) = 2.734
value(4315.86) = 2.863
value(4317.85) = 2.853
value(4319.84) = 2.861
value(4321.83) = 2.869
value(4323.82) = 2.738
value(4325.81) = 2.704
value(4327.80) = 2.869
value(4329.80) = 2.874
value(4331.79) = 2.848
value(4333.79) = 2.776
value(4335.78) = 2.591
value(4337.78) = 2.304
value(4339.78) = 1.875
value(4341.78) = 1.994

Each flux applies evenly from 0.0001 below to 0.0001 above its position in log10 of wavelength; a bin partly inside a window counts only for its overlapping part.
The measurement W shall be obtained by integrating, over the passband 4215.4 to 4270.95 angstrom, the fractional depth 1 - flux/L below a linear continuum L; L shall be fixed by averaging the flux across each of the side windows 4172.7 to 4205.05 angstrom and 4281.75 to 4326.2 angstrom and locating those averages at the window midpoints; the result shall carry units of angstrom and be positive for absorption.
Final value 0.3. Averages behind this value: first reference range 2.89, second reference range 2.76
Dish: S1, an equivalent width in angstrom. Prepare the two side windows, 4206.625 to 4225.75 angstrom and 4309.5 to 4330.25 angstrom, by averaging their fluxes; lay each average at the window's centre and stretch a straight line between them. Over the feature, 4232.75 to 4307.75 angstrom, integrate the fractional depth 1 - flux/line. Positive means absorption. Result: 1.27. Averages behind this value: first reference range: 2.9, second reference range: 2.78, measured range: 2.79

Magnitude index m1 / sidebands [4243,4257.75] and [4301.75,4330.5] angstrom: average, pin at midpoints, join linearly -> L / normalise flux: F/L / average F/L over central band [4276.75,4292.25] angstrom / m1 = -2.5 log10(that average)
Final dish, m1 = -0.05 mag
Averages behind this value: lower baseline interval 2.77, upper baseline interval 2.74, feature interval 2.89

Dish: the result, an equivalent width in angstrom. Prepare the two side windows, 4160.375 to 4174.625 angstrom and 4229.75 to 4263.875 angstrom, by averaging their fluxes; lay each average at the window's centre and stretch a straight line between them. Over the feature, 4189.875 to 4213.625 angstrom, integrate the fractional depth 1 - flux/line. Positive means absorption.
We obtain -0.6 angstrom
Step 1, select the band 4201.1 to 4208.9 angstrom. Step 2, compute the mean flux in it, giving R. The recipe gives 2.9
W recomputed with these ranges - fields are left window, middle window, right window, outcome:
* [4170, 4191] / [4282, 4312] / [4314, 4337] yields 0.9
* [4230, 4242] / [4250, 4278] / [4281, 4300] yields 0.9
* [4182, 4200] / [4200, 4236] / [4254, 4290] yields 0.6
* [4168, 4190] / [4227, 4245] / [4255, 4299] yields 0.1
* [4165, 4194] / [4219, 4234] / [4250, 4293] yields 0.3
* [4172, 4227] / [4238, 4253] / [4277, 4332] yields -0.1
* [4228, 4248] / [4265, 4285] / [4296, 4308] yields -0.7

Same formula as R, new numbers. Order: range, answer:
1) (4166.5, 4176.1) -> 2.91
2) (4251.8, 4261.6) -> 2.71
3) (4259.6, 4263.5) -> 2.77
